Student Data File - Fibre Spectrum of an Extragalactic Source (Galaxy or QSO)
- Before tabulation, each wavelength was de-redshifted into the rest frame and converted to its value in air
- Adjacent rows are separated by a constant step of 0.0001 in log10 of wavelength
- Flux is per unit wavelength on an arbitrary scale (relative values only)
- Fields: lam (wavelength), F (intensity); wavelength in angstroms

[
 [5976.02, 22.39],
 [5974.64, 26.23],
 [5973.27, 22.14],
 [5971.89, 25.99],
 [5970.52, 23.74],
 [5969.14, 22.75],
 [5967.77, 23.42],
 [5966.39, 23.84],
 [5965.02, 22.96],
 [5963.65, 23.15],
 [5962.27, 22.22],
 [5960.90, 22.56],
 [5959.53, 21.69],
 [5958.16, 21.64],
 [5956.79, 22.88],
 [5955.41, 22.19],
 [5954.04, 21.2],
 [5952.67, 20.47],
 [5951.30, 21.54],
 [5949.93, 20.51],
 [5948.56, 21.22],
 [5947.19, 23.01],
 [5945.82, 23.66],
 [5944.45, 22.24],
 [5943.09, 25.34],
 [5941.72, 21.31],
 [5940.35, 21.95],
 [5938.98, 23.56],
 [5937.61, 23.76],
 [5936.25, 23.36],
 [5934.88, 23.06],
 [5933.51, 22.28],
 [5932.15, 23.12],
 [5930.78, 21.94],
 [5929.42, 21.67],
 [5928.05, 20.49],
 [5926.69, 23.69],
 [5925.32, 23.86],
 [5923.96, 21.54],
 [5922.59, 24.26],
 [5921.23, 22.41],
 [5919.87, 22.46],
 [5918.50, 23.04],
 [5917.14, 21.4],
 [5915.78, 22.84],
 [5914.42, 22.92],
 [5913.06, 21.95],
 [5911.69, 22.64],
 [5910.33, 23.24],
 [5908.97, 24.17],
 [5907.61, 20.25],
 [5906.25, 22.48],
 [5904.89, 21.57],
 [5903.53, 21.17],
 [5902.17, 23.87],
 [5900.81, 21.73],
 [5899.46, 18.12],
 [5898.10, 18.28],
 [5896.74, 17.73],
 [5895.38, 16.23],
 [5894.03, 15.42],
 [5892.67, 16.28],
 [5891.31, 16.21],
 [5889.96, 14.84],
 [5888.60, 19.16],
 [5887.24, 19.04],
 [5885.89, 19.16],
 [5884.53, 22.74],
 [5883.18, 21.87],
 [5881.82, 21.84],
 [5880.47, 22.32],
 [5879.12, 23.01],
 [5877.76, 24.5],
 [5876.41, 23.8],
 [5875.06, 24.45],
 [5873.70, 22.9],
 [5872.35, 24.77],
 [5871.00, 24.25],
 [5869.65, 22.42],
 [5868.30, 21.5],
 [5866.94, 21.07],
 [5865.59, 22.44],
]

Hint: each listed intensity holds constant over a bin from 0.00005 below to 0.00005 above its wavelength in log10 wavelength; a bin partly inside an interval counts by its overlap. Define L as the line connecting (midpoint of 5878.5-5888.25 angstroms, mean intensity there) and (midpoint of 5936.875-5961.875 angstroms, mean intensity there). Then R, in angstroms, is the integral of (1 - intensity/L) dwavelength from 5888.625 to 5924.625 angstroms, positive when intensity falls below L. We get 1.8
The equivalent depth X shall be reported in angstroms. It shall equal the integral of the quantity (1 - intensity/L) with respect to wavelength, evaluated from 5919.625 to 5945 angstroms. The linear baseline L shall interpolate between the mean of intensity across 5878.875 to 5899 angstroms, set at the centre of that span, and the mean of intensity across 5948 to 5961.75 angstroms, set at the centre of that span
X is -2.6 angstroms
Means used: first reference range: 18.8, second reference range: 21.6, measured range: 22.8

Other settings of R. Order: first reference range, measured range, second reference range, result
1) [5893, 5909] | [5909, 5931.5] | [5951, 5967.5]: -2.1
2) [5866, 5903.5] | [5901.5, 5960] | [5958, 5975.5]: -0.8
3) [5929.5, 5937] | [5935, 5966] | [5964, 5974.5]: 1.0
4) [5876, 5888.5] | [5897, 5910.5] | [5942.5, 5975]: 0.5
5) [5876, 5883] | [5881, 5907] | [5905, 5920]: 3.9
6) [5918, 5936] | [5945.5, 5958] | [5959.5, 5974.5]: 0.7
